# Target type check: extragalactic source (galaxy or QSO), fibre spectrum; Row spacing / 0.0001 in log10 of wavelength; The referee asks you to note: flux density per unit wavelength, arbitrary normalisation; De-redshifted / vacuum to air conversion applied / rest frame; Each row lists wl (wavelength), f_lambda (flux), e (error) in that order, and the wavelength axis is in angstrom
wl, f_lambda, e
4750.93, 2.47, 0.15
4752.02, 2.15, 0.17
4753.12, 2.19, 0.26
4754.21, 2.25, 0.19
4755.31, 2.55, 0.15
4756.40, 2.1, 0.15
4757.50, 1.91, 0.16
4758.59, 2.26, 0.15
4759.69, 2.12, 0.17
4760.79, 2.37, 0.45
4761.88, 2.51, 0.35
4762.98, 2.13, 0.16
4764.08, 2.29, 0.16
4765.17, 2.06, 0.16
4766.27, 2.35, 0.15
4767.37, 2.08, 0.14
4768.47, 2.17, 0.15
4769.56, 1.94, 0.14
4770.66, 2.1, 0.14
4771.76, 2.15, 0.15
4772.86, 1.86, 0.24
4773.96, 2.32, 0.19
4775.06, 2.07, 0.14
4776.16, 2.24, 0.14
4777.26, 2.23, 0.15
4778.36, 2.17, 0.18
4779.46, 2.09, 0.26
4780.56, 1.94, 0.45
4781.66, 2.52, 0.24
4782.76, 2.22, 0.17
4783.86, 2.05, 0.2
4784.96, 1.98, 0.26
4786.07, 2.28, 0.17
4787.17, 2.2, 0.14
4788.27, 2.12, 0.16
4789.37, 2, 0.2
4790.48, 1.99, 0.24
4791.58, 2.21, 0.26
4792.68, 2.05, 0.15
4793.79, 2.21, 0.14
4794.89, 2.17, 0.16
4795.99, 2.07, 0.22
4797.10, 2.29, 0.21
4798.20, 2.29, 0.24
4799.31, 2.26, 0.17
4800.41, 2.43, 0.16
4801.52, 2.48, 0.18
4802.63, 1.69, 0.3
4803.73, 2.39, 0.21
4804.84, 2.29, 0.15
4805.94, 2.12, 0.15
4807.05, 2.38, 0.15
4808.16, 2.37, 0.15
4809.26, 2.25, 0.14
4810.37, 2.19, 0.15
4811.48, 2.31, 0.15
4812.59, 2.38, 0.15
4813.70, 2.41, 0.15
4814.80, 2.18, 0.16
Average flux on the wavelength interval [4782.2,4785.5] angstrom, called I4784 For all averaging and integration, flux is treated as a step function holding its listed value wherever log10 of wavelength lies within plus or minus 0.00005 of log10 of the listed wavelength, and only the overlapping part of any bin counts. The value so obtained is 2.09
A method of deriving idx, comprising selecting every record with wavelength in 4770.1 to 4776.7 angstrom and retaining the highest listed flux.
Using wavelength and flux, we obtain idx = 2.32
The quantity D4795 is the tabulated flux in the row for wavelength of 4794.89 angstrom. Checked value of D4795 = 2.17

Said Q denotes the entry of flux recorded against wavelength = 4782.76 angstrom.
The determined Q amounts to 2.22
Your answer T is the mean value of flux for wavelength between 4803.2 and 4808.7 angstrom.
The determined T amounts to 2.31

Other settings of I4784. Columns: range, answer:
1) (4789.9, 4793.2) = 2.08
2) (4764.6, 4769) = 2.17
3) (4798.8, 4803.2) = 2.22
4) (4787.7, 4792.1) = 2.08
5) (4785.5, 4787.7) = 2.23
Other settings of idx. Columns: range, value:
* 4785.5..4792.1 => 2.28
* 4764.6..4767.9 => 2.35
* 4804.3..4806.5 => 2.29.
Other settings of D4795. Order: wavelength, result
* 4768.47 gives 2.17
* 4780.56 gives 1.94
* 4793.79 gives 2.21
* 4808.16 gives 2.37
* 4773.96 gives 2.32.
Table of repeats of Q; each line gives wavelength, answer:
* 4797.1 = 2.29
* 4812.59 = 2.38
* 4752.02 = 2.15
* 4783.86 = 2.05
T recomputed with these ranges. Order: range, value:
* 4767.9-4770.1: 2.06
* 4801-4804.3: 2.18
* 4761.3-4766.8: 2.27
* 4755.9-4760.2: 2.1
